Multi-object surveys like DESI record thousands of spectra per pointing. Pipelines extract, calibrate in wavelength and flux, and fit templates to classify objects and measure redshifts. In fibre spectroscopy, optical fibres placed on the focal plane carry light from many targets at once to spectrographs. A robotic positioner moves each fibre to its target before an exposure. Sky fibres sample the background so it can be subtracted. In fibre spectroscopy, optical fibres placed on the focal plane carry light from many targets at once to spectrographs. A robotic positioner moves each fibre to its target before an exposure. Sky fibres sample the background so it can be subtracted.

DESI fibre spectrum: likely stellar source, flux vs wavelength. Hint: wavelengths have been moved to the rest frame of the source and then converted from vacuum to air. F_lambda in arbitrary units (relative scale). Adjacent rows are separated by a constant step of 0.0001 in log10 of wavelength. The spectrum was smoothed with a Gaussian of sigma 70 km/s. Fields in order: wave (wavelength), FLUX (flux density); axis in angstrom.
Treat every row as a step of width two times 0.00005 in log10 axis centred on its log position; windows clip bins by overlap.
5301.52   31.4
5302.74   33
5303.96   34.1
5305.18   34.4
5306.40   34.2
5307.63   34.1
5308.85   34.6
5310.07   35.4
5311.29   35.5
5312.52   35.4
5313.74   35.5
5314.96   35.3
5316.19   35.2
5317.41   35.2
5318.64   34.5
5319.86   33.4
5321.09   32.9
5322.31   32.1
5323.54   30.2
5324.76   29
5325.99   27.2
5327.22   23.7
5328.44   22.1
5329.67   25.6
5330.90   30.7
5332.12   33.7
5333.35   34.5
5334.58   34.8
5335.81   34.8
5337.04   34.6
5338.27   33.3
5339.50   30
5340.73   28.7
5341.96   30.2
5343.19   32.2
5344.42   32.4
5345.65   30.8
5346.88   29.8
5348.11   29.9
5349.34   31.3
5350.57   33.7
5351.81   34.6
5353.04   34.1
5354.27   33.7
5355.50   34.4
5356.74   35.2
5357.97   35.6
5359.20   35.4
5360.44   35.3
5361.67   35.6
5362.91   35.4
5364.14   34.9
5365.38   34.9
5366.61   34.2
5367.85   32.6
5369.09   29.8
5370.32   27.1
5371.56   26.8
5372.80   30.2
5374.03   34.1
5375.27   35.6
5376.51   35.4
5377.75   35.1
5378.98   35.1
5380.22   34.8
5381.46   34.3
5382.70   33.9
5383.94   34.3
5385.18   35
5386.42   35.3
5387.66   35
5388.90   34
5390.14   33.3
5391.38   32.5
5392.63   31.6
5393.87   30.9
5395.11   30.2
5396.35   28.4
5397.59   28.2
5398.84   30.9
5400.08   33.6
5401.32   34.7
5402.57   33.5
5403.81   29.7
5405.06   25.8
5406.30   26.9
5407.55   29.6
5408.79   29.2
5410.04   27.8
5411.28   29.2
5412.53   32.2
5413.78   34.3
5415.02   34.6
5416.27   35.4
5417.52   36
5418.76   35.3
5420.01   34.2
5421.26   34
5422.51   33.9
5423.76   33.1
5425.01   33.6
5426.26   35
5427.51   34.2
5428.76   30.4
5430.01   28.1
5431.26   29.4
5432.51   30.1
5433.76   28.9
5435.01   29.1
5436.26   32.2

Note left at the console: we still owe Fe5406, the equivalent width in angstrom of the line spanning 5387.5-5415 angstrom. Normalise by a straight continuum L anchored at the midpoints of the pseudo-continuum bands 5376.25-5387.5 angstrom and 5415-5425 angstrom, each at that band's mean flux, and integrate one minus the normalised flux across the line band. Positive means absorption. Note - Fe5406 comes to 2.90 angstrom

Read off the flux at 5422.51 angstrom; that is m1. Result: 33.9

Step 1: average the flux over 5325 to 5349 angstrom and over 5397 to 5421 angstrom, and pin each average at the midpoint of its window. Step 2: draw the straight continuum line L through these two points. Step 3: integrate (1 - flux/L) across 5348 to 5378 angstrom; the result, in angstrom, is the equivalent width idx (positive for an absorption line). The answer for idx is -2.5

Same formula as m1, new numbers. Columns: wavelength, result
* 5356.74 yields 35.2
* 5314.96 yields 35.3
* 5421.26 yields 34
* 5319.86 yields 33.4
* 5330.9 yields 30.7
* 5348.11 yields 29.9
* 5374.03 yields 34.1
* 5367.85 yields 32.6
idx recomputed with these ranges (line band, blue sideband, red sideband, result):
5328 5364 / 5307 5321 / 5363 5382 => 1.34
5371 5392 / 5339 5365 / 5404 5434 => -0.89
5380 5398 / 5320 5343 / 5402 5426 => -0.68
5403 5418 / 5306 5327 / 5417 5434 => 0.85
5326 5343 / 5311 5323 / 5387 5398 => 1.68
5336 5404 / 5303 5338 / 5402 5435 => -1.58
